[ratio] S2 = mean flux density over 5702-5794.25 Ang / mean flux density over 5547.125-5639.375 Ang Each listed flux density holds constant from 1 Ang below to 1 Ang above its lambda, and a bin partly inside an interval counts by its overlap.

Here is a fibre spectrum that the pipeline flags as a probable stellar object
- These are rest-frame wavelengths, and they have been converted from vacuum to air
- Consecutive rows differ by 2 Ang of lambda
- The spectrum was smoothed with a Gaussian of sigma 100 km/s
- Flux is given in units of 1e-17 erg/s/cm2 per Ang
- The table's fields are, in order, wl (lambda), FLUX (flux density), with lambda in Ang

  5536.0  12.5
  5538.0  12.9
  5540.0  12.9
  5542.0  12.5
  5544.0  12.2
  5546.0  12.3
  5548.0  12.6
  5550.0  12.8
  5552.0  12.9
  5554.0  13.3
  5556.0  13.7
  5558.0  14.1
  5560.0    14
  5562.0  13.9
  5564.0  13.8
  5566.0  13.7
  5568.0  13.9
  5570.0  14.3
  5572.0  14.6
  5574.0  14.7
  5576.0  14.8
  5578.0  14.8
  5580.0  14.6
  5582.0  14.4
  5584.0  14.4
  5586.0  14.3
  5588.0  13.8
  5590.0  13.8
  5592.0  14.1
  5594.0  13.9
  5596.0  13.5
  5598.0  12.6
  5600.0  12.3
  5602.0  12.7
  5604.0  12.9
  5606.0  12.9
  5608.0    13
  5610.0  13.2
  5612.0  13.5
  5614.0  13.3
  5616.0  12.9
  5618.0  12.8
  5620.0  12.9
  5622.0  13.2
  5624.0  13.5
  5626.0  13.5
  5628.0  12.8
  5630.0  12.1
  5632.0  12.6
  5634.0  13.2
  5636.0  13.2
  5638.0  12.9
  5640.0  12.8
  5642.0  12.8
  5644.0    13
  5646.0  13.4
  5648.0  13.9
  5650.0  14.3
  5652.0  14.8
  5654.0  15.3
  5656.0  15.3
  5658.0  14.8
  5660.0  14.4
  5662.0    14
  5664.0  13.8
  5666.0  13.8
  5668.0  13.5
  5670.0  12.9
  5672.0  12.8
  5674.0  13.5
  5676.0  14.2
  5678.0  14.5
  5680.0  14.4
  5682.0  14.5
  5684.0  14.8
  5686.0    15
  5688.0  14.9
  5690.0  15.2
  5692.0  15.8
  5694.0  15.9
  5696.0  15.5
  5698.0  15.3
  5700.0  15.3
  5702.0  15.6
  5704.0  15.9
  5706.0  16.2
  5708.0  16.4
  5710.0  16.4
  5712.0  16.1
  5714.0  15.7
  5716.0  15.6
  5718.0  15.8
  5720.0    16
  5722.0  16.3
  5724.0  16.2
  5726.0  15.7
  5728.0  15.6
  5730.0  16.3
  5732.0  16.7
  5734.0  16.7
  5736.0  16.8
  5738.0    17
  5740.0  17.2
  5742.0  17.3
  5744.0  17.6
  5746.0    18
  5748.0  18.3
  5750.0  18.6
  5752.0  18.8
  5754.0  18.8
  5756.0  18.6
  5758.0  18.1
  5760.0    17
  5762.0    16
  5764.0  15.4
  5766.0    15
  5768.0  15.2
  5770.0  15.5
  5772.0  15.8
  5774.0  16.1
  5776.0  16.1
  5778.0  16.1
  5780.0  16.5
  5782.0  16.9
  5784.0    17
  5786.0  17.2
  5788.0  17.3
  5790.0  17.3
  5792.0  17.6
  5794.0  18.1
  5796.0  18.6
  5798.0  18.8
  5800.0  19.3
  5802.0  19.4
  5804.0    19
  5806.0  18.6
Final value 1.24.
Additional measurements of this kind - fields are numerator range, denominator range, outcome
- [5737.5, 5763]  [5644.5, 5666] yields 1.24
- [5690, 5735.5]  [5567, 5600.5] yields 1.13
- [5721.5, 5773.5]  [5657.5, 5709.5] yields 1.14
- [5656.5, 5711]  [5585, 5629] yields 1.12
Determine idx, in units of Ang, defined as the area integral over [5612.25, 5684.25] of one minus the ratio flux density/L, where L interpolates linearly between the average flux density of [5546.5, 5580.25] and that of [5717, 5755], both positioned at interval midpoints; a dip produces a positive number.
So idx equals 8.5 Ang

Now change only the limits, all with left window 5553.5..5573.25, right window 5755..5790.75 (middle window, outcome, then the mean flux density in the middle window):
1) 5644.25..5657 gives 0.5 Ang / 14.4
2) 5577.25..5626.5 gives 3.2 Ang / 13.5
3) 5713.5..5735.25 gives -0.2 Ang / 16.1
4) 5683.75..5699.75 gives 0.2 Ang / 15.3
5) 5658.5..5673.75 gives 1.6 Ang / 13.6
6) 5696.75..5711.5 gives -0.2 Ang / 15.9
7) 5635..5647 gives 1.5 Ang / 13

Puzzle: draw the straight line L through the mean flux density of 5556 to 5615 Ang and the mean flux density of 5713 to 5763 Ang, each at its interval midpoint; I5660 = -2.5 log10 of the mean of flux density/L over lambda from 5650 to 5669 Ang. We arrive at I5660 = 0.07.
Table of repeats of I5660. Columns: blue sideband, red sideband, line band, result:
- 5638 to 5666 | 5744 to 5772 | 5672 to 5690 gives 0.03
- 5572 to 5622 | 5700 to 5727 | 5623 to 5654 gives 0.09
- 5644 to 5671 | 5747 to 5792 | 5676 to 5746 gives -0.03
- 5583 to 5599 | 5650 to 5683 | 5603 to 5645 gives 0.08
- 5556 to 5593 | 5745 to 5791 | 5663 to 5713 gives 0.07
